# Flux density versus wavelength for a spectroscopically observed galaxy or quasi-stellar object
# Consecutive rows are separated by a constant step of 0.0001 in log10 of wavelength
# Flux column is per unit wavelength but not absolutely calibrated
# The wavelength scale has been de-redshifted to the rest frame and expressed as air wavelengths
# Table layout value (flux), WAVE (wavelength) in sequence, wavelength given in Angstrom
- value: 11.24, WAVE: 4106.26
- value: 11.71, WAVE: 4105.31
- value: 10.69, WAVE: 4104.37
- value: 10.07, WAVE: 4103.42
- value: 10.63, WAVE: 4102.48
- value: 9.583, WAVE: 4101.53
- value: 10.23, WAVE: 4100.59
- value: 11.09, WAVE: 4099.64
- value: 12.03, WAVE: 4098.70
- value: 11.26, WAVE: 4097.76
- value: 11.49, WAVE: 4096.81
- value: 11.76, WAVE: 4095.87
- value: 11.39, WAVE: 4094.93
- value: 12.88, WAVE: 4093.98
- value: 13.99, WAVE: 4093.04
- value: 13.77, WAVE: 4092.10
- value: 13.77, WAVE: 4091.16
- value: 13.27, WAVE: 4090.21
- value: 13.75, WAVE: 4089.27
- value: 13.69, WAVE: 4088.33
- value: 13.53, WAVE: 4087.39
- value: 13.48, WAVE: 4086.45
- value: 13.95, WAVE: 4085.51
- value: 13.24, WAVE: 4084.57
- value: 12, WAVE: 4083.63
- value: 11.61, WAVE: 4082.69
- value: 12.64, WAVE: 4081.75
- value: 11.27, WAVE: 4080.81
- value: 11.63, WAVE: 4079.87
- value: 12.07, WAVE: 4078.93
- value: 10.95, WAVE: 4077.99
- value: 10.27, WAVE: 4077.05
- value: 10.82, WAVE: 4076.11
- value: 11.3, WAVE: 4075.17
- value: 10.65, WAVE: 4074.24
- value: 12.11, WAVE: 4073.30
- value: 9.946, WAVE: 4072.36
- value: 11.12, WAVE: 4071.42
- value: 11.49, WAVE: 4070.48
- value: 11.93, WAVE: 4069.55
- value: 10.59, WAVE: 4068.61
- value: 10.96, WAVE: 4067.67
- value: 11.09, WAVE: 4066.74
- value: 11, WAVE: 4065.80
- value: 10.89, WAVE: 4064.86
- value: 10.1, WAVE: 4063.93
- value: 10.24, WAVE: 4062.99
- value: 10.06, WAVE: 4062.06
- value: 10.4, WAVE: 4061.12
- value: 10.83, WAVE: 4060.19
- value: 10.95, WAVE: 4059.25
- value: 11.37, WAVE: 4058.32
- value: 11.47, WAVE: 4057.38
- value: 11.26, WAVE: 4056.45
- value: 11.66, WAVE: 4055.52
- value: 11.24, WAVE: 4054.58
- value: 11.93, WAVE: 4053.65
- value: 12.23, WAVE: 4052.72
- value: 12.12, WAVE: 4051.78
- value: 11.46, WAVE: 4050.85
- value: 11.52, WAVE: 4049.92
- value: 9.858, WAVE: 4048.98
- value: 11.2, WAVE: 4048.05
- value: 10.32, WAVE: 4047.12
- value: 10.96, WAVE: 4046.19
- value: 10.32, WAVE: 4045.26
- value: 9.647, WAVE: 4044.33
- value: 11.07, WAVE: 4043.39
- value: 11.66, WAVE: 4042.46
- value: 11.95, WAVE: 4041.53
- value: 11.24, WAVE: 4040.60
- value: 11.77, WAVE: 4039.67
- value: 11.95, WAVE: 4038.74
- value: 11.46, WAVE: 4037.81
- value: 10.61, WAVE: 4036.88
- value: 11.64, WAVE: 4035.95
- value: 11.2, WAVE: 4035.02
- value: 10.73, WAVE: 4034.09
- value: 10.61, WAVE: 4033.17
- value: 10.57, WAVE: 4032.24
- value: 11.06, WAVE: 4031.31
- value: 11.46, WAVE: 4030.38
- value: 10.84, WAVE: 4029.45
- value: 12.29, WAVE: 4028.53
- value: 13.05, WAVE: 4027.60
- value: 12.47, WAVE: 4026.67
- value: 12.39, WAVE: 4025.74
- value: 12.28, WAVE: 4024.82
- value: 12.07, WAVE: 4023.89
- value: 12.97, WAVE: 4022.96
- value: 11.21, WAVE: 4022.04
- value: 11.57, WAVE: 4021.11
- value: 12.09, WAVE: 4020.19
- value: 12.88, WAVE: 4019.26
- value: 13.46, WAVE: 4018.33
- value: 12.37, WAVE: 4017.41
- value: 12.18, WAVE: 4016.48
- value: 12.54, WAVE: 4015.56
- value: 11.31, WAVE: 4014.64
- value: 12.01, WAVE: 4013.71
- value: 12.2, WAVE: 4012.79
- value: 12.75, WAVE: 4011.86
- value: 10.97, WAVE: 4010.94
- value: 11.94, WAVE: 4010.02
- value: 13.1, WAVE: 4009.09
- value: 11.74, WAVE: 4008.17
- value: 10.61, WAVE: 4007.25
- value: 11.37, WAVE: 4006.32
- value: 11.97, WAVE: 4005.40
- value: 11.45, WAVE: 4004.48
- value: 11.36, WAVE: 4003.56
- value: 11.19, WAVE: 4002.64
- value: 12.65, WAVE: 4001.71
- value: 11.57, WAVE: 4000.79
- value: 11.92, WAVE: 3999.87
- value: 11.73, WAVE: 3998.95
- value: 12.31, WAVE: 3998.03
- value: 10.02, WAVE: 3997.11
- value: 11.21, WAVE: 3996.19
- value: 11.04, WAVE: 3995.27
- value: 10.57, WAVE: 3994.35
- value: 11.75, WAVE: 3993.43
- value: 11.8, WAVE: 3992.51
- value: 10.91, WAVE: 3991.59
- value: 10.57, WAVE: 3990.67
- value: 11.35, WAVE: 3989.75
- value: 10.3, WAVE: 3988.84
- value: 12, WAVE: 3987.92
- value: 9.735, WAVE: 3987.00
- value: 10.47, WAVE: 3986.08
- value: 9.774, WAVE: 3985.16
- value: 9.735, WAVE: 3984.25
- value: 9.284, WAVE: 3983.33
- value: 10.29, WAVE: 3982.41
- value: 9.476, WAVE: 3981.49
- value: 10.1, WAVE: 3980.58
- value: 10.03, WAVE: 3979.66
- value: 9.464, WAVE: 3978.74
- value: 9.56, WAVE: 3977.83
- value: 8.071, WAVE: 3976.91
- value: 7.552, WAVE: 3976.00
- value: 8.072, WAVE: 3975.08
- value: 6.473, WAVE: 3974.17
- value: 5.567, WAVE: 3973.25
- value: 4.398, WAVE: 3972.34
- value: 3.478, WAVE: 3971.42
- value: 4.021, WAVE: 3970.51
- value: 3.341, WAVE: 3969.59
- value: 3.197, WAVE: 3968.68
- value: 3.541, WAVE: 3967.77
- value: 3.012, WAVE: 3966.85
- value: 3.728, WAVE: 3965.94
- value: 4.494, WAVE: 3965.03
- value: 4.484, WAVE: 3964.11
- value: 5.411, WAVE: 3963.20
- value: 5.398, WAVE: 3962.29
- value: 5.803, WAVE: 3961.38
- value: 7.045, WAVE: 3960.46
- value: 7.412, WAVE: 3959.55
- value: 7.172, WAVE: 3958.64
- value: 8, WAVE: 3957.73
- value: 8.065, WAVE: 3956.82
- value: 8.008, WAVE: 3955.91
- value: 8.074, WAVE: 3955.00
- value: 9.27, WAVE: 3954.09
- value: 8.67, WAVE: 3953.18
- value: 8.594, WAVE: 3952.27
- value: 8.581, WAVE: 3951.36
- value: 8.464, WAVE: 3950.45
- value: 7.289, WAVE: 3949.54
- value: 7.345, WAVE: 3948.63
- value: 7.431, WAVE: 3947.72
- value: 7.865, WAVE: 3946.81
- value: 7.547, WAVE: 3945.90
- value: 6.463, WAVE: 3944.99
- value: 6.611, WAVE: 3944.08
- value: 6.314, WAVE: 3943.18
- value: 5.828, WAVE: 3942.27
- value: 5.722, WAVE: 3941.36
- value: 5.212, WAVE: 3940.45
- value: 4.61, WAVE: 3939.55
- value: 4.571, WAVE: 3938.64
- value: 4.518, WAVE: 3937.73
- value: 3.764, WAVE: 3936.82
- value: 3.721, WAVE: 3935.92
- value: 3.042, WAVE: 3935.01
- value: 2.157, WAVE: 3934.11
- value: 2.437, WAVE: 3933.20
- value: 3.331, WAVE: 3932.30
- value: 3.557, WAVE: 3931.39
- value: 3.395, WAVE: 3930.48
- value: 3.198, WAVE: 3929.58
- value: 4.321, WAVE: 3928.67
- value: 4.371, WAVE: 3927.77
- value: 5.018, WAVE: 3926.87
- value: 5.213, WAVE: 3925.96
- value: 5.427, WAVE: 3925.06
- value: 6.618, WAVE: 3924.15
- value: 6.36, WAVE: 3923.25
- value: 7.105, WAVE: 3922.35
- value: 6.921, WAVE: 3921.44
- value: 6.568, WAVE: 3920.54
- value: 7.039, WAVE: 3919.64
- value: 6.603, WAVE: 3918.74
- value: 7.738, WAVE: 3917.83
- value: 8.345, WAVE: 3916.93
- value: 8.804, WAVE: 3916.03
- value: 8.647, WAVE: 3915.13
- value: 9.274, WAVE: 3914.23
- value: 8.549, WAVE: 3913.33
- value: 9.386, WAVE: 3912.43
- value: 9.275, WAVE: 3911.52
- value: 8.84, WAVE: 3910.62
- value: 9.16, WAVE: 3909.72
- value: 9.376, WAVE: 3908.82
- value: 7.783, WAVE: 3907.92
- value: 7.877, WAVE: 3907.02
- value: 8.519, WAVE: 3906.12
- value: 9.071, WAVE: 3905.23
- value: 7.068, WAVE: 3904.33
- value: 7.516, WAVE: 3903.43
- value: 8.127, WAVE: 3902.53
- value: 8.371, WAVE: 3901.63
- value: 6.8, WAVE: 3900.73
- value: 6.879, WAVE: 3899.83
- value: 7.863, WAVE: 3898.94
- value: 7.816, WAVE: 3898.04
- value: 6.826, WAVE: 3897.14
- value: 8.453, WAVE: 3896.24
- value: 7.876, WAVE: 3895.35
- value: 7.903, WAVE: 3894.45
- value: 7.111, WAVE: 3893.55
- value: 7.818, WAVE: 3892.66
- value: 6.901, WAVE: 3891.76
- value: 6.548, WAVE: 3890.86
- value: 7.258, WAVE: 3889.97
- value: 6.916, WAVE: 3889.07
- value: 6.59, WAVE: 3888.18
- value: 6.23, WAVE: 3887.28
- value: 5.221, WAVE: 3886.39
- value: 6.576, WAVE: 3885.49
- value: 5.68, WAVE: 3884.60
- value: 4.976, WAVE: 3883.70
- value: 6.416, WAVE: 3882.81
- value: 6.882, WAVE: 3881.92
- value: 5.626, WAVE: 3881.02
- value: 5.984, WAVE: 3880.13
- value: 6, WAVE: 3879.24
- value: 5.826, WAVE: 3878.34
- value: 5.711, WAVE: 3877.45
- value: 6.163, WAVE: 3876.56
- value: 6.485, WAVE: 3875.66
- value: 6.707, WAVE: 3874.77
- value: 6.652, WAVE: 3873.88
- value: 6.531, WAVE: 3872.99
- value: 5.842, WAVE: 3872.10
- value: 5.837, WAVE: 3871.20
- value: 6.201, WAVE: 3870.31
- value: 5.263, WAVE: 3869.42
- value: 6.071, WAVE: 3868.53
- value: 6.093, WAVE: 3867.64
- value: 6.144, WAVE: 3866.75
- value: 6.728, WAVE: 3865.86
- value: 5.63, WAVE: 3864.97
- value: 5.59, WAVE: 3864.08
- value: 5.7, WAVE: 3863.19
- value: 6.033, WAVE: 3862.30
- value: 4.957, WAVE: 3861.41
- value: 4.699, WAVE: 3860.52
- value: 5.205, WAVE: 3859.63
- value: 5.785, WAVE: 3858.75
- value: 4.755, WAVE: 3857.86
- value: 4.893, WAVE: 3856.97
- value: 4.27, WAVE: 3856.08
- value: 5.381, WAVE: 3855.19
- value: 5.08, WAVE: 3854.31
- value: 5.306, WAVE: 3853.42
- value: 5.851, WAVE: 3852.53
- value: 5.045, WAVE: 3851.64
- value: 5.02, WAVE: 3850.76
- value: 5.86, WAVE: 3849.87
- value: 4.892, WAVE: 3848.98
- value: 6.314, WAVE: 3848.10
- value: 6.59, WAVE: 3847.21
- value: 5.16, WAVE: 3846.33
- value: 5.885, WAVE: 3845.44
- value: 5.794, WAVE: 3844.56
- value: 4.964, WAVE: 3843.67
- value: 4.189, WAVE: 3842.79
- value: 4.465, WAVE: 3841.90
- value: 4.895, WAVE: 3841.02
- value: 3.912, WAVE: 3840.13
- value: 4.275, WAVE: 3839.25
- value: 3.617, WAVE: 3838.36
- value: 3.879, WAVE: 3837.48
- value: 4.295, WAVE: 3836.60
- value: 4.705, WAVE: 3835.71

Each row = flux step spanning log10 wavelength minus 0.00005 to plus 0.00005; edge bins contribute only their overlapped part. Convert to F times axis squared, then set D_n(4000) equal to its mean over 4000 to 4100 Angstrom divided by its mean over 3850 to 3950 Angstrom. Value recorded 2.00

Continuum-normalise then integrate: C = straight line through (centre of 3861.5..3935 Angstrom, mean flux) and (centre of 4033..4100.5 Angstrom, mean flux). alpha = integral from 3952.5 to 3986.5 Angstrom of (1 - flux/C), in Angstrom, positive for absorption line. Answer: 6.5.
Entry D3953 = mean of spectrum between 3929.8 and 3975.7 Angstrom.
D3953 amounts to 5.68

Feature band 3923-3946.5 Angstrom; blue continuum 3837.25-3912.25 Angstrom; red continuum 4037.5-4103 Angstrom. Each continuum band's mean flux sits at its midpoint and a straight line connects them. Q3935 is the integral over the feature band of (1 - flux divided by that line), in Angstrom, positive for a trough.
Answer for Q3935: 9.4 Angstrom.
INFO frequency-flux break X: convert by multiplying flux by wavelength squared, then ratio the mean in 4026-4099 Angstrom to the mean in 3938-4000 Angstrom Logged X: 1.5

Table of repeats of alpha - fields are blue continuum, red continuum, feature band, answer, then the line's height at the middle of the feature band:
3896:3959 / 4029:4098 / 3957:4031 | -4.3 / 9.11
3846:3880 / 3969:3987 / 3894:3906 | -2.6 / 6.39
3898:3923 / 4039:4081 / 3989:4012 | -3.7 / 9.87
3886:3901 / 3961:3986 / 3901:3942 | 3.6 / 6.96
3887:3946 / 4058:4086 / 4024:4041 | -2.5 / 10.1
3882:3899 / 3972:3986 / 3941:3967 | 3.9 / 8.12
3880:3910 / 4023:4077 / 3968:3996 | 2.3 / 9.48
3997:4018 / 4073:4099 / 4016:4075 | 3.4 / 12.1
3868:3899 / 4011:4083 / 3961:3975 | 7.0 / 9.05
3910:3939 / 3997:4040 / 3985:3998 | -1.0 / 10.1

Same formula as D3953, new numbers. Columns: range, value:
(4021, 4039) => 11.6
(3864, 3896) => 6.36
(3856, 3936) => 6.43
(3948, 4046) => 9.84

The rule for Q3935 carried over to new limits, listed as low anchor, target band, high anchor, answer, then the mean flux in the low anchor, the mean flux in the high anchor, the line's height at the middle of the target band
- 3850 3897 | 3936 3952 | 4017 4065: 3.86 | 6.05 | 11.4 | 8.31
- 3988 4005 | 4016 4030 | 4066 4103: -0.94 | 11.3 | 11.9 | 11.5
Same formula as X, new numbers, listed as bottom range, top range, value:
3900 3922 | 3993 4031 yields 1.54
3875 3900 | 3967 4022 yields 1.61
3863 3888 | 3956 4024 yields 1.67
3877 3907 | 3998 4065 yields 1.77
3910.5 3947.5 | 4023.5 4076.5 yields 2.01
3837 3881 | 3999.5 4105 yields 2.34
